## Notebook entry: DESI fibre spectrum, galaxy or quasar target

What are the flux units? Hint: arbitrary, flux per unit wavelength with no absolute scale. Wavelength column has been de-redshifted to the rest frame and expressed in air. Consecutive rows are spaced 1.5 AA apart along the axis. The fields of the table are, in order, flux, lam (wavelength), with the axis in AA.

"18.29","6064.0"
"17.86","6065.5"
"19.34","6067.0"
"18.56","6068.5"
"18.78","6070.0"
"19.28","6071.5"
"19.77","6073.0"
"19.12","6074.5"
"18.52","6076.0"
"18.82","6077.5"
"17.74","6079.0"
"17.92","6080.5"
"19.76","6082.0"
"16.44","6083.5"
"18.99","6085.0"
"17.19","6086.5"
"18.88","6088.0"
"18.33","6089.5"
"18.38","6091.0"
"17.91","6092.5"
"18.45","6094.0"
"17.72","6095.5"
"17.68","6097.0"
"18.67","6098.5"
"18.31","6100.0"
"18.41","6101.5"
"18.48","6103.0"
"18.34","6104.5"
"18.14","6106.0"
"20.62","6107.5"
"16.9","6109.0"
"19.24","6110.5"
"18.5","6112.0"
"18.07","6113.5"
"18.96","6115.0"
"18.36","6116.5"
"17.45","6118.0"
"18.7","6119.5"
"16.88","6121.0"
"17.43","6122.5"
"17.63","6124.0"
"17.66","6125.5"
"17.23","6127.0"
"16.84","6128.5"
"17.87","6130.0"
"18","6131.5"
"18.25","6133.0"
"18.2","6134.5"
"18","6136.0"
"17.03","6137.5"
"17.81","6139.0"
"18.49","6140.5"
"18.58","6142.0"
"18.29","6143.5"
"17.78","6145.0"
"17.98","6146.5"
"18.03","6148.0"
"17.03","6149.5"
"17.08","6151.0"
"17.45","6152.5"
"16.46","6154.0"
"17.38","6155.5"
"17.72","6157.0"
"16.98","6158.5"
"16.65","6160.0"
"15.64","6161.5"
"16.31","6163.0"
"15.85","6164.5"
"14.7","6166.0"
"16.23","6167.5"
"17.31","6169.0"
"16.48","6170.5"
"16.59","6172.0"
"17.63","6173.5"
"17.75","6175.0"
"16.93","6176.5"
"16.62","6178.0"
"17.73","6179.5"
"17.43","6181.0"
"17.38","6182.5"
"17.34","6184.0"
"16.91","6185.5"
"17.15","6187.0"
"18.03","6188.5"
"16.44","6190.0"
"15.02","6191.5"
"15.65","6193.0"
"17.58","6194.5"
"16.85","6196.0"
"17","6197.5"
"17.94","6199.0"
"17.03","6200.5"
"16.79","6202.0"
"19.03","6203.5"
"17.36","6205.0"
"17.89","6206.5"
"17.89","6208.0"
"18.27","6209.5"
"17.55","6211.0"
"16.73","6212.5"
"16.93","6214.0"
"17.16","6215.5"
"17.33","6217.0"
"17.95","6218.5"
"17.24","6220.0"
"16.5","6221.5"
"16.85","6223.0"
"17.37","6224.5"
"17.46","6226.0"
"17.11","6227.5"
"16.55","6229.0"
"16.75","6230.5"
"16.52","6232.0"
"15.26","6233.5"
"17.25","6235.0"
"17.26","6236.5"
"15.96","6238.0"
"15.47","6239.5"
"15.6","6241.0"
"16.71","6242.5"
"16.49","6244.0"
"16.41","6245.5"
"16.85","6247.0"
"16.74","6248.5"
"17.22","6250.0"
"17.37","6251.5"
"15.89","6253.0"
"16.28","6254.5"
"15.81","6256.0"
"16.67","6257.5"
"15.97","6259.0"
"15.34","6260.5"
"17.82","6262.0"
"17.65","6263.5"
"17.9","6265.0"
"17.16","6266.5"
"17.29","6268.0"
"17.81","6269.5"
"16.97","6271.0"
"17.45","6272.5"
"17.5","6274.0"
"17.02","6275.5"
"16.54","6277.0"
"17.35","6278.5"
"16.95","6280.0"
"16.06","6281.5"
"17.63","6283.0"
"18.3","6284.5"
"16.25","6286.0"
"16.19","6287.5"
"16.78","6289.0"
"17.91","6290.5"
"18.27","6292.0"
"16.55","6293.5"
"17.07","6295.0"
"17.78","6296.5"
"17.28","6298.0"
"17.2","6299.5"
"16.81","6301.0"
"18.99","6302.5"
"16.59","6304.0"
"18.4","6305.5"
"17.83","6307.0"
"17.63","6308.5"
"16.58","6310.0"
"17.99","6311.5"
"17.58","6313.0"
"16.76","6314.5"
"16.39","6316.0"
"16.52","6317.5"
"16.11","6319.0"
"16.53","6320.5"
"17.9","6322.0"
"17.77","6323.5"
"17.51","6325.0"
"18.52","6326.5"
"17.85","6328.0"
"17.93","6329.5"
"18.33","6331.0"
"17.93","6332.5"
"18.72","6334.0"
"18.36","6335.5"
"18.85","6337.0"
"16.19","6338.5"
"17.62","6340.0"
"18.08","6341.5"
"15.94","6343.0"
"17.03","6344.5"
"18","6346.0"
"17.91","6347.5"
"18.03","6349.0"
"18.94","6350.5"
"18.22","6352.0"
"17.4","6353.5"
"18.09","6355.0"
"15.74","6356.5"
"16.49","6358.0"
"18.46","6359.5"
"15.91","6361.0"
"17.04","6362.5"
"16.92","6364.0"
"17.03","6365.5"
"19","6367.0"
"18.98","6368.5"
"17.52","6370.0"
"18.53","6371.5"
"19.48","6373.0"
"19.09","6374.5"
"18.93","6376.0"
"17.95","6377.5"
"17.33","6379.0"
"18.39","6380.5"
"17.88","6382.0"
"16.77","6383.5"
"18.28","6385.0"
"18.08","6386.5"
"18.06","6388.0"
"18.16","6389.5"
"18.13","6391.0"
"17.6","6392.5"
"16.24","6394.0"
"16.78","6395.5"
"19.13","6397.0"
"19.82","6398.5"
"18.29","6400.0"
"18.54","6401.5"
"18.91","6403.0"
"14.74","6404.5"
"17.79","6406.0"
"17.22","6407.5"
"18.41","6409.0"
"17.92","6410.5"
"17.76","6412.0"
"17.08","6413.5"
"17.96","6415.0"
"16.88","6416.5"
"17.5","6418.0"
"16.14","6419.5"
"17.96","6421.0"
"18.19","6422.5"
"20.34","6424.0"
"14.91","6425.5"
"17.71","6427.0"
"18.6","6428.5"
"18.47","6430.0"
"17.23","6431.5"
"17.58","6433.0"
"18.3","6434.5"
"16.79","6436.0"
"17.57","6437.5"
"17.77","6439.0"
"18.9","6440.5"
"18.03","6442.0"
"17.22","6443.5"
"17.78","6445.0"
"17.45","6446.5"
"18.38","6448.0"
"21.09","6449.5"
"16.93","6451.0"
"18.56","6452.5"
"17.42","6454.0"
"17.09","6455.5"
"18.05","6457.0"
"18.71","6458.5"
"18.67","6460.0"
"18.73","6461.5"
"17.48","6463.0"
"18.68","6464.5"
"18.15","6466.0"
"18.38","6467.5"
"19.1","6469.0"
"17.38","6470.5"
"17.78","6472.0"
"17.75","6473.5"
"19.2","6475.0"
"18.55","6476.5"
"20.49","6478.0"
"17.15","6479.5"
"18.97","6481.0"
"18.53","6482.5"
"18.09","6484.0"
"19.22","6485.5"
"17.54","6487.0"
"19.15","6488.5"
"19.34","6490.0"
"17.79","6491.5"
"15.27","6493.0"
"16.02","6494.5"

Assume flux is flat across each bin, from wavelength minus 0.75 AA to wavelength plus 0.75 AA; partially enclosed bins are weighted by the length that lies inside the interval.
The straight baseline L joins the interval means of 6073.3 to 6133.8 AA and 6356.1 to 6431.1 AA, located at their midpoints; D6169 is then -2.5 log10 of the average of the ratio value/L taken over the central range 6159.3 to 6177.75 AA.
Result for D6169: 0.10 mag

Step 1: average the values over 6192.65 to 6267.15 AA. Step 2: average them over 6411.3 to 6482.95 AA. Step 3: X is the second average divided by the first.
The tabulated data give 1.06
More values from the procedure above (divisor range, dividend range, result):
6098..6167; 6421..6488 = 1.03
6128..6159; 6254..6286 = 0.96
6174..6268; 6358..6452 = 1.05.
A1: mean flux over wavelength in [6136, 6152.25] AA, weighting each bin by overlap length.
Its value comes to 17.8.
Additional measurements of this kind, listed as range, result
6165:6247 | 16.9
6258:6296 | 17.1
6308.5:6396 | 17.7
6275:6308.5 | 17.3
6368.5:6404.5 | 18.1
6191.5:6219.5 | 17.3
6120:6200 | 17.2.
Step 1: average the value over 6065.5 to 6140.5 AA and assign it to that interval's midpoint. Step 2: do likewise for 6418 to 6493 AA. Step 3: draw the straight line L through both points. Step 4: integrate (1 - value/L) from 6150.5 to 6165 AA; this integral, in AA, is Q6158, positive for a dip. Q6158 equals 1.2 AA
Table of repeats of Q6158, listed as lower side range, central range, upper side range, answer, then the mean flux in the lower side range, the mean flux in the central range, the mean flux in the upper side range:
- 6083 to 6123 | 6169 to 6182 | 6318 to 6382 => 0.7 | 18.2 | 17.2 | 17.8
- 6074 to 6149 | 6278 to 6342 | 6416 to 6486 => 2.4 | 18.1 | 17.4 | 18.1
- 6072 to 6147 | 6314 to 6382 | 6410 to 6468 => 1.1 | 18.2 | 17.7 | 17.9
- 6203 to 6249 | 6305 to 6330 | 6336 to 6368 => -0.1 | 17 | 17.4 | 17.5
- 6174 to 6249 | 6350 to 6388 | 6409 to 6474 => -0.5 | 17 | 17.9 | 17.9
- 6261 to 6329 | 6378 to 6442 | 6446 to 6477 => 0.7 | 17.3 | 17.8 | 18.3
